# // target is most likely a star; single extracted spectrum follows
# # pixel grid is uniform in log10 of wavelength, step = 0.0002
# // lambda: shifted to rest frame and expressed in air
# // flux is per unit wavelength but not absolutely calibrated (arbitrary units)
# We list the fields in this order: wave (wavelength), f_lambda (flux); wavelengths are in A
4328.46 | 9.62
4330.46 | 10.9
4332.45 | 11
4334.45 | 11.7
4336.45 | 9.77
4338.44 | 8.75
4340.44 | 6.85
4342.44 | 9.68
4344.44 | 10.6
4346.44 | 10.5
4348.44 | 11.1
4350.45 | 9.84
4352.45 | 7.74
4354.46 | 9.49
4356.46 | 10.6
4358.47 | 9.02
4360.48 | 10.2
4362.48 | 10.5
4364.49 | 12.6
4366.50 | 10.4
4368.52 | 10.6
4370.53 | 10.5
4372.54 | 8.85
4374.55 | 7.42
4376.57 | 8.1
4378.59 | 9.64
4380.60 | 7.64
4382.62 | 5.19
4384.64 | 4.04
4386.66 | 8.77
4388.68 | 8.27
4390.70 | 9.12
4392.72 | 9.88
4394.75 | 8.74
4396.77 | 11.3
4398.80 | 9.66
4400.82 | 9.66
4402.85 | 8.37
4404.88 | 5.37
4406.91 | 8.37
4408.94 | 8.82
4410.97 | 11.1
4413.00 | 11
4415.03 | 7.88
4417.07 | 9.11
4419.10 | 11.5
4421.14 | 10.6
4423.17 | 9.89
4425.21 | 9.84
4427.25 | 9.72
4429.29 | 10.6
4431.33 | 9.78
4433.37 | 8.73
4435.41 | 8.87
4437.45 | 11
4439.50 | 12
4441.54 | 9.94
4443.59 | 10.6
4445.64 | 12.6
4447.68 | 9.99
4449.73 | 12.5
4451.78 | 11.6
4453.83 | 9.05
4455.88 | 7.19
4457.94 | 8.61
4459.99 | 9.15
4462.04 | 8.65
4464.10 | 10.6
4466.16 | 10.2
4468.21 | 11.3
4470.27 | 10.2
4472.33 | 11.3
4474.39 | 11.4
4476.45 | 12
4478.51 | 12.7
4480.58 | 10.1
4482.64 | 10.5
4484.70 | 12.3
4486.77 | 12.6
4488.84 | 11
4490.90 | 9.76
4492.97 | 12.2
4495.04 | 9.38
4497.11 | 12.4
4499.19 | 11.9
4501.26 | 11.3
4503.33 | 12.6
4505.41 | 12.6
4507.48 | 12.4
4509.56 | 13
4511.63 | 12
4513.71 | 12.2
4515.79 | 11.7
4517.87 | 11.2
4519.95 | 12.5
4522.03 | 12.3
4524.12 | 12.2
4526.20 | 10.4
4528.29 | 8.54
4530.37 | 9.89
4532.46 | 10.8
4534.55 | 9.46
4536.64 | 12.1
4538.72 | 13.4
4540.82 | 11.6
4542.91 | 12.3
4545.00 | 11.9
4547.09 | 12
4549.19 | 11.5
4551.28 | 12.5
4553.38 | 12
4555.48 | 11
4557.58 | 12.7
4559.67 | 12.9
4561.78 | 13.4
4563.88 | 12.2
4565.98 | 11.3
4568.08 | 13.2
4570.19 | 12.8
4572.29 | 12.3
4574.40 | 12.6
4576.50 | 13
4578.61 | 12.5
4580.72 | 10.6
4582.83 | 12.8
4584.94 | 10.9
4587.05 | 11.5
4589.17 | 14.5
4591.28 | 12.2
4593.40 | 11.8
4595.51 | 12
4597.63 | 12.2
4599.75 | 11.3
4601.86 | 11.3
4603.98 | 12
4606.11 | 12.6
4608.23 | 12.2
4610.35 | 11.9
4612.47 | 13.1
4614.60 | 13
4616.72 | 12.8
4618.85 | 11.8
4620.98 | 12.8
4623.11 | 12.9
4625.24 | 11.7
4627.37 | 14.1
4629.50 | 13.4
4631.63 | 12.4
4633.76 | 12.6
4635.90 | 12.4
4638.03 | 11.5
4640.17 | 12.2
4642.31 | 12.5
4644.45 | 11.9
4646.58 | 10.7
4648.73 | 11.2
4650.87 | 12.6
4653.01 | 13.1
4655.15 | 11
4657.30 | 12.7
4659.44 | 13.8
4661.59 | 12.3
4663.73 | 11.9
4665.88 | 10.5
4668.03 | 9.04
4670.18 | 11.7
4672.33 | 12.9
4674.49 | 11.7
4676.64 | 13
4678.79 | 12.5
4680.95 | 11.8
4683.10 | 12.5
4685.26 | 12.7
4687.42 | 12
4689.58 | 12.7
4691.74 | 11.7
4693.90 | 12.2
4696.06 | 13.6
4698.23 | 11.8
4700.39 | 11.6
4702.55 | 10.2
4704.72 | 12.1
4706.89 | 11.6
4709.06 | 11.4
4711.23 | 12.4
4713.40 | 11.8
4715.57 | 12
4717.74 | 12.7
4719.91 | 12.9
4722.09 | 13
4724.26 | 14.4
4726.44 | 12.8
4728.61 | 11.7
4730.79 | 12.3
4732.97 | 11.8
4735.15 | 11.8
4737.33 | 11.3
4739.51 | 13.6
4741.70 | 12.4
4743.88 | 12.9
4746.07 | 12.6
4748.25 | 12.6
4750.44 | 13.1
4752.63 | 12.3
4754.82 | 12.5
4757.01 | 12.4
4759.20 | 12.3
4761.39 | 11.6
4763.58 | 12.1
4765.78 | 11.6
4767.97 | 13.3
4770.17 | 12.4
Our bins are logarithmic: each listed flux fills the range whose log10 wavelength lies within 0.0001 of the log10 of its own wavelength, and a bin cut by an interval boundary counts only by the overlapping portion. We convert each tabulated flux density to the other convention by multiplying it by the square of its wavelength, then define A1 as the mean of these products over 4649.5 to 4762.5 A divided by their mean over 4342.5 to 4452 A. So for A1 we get 1.46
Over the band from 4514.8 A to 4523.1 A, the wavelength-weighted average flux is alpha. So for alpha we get 11.9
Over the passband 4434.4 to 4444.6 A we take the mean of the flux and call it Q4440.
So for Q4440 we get 10.5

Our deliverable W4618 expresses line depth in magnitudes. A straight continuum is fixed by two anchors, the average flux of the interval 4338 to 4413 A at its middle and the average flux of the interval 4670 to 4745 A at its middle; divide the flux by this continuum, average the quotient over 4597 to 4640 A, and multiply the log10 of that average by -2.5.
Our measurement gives -0.09 mag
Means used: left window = 9.14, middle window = 12.4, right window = 12.3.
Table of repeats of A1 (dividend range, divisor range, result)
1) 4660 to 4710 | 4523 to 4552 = 1.12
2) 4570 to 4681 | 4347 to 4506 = 1.33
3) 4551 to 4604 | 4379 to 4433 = 1.46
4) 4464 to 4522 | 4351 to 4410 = 1.36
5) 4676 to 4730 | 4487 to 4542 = 1.16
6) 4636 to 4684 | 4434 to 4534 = 1.17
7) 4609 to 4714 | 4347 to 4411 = 1.52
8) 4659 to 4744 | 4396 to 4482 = 1.35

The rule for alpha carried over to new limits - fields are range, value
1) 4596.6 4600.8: 11.7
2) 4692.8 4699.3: 12.5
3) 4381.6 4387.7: 6.01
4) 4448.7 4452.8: 12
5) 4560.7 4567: 12.3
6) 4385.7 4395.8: 8.97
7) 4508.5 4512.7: 12.5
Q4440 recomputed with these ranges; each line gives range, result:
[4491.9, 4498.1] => 11.3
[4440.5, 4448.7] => 10.8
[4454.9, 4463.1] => 8.41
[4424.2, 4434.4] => 9.73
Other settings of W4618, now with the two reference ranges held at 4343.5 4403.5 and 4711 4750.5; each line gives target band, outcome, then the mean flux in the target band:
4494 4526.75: -0.13 mag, 11.9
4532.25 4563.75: -0.11 mag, 12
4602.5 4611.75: -0.07 mag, 12.2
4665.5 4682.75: 0.03 mag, 11.7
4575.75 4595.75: -0.09 mag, 12.2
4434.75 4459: -0.04 mag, 10.3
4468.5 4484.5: -0.10 mag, 11.2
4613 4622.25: -0.10 mag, 12.6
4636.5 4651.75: -0.01 mag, 11.8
